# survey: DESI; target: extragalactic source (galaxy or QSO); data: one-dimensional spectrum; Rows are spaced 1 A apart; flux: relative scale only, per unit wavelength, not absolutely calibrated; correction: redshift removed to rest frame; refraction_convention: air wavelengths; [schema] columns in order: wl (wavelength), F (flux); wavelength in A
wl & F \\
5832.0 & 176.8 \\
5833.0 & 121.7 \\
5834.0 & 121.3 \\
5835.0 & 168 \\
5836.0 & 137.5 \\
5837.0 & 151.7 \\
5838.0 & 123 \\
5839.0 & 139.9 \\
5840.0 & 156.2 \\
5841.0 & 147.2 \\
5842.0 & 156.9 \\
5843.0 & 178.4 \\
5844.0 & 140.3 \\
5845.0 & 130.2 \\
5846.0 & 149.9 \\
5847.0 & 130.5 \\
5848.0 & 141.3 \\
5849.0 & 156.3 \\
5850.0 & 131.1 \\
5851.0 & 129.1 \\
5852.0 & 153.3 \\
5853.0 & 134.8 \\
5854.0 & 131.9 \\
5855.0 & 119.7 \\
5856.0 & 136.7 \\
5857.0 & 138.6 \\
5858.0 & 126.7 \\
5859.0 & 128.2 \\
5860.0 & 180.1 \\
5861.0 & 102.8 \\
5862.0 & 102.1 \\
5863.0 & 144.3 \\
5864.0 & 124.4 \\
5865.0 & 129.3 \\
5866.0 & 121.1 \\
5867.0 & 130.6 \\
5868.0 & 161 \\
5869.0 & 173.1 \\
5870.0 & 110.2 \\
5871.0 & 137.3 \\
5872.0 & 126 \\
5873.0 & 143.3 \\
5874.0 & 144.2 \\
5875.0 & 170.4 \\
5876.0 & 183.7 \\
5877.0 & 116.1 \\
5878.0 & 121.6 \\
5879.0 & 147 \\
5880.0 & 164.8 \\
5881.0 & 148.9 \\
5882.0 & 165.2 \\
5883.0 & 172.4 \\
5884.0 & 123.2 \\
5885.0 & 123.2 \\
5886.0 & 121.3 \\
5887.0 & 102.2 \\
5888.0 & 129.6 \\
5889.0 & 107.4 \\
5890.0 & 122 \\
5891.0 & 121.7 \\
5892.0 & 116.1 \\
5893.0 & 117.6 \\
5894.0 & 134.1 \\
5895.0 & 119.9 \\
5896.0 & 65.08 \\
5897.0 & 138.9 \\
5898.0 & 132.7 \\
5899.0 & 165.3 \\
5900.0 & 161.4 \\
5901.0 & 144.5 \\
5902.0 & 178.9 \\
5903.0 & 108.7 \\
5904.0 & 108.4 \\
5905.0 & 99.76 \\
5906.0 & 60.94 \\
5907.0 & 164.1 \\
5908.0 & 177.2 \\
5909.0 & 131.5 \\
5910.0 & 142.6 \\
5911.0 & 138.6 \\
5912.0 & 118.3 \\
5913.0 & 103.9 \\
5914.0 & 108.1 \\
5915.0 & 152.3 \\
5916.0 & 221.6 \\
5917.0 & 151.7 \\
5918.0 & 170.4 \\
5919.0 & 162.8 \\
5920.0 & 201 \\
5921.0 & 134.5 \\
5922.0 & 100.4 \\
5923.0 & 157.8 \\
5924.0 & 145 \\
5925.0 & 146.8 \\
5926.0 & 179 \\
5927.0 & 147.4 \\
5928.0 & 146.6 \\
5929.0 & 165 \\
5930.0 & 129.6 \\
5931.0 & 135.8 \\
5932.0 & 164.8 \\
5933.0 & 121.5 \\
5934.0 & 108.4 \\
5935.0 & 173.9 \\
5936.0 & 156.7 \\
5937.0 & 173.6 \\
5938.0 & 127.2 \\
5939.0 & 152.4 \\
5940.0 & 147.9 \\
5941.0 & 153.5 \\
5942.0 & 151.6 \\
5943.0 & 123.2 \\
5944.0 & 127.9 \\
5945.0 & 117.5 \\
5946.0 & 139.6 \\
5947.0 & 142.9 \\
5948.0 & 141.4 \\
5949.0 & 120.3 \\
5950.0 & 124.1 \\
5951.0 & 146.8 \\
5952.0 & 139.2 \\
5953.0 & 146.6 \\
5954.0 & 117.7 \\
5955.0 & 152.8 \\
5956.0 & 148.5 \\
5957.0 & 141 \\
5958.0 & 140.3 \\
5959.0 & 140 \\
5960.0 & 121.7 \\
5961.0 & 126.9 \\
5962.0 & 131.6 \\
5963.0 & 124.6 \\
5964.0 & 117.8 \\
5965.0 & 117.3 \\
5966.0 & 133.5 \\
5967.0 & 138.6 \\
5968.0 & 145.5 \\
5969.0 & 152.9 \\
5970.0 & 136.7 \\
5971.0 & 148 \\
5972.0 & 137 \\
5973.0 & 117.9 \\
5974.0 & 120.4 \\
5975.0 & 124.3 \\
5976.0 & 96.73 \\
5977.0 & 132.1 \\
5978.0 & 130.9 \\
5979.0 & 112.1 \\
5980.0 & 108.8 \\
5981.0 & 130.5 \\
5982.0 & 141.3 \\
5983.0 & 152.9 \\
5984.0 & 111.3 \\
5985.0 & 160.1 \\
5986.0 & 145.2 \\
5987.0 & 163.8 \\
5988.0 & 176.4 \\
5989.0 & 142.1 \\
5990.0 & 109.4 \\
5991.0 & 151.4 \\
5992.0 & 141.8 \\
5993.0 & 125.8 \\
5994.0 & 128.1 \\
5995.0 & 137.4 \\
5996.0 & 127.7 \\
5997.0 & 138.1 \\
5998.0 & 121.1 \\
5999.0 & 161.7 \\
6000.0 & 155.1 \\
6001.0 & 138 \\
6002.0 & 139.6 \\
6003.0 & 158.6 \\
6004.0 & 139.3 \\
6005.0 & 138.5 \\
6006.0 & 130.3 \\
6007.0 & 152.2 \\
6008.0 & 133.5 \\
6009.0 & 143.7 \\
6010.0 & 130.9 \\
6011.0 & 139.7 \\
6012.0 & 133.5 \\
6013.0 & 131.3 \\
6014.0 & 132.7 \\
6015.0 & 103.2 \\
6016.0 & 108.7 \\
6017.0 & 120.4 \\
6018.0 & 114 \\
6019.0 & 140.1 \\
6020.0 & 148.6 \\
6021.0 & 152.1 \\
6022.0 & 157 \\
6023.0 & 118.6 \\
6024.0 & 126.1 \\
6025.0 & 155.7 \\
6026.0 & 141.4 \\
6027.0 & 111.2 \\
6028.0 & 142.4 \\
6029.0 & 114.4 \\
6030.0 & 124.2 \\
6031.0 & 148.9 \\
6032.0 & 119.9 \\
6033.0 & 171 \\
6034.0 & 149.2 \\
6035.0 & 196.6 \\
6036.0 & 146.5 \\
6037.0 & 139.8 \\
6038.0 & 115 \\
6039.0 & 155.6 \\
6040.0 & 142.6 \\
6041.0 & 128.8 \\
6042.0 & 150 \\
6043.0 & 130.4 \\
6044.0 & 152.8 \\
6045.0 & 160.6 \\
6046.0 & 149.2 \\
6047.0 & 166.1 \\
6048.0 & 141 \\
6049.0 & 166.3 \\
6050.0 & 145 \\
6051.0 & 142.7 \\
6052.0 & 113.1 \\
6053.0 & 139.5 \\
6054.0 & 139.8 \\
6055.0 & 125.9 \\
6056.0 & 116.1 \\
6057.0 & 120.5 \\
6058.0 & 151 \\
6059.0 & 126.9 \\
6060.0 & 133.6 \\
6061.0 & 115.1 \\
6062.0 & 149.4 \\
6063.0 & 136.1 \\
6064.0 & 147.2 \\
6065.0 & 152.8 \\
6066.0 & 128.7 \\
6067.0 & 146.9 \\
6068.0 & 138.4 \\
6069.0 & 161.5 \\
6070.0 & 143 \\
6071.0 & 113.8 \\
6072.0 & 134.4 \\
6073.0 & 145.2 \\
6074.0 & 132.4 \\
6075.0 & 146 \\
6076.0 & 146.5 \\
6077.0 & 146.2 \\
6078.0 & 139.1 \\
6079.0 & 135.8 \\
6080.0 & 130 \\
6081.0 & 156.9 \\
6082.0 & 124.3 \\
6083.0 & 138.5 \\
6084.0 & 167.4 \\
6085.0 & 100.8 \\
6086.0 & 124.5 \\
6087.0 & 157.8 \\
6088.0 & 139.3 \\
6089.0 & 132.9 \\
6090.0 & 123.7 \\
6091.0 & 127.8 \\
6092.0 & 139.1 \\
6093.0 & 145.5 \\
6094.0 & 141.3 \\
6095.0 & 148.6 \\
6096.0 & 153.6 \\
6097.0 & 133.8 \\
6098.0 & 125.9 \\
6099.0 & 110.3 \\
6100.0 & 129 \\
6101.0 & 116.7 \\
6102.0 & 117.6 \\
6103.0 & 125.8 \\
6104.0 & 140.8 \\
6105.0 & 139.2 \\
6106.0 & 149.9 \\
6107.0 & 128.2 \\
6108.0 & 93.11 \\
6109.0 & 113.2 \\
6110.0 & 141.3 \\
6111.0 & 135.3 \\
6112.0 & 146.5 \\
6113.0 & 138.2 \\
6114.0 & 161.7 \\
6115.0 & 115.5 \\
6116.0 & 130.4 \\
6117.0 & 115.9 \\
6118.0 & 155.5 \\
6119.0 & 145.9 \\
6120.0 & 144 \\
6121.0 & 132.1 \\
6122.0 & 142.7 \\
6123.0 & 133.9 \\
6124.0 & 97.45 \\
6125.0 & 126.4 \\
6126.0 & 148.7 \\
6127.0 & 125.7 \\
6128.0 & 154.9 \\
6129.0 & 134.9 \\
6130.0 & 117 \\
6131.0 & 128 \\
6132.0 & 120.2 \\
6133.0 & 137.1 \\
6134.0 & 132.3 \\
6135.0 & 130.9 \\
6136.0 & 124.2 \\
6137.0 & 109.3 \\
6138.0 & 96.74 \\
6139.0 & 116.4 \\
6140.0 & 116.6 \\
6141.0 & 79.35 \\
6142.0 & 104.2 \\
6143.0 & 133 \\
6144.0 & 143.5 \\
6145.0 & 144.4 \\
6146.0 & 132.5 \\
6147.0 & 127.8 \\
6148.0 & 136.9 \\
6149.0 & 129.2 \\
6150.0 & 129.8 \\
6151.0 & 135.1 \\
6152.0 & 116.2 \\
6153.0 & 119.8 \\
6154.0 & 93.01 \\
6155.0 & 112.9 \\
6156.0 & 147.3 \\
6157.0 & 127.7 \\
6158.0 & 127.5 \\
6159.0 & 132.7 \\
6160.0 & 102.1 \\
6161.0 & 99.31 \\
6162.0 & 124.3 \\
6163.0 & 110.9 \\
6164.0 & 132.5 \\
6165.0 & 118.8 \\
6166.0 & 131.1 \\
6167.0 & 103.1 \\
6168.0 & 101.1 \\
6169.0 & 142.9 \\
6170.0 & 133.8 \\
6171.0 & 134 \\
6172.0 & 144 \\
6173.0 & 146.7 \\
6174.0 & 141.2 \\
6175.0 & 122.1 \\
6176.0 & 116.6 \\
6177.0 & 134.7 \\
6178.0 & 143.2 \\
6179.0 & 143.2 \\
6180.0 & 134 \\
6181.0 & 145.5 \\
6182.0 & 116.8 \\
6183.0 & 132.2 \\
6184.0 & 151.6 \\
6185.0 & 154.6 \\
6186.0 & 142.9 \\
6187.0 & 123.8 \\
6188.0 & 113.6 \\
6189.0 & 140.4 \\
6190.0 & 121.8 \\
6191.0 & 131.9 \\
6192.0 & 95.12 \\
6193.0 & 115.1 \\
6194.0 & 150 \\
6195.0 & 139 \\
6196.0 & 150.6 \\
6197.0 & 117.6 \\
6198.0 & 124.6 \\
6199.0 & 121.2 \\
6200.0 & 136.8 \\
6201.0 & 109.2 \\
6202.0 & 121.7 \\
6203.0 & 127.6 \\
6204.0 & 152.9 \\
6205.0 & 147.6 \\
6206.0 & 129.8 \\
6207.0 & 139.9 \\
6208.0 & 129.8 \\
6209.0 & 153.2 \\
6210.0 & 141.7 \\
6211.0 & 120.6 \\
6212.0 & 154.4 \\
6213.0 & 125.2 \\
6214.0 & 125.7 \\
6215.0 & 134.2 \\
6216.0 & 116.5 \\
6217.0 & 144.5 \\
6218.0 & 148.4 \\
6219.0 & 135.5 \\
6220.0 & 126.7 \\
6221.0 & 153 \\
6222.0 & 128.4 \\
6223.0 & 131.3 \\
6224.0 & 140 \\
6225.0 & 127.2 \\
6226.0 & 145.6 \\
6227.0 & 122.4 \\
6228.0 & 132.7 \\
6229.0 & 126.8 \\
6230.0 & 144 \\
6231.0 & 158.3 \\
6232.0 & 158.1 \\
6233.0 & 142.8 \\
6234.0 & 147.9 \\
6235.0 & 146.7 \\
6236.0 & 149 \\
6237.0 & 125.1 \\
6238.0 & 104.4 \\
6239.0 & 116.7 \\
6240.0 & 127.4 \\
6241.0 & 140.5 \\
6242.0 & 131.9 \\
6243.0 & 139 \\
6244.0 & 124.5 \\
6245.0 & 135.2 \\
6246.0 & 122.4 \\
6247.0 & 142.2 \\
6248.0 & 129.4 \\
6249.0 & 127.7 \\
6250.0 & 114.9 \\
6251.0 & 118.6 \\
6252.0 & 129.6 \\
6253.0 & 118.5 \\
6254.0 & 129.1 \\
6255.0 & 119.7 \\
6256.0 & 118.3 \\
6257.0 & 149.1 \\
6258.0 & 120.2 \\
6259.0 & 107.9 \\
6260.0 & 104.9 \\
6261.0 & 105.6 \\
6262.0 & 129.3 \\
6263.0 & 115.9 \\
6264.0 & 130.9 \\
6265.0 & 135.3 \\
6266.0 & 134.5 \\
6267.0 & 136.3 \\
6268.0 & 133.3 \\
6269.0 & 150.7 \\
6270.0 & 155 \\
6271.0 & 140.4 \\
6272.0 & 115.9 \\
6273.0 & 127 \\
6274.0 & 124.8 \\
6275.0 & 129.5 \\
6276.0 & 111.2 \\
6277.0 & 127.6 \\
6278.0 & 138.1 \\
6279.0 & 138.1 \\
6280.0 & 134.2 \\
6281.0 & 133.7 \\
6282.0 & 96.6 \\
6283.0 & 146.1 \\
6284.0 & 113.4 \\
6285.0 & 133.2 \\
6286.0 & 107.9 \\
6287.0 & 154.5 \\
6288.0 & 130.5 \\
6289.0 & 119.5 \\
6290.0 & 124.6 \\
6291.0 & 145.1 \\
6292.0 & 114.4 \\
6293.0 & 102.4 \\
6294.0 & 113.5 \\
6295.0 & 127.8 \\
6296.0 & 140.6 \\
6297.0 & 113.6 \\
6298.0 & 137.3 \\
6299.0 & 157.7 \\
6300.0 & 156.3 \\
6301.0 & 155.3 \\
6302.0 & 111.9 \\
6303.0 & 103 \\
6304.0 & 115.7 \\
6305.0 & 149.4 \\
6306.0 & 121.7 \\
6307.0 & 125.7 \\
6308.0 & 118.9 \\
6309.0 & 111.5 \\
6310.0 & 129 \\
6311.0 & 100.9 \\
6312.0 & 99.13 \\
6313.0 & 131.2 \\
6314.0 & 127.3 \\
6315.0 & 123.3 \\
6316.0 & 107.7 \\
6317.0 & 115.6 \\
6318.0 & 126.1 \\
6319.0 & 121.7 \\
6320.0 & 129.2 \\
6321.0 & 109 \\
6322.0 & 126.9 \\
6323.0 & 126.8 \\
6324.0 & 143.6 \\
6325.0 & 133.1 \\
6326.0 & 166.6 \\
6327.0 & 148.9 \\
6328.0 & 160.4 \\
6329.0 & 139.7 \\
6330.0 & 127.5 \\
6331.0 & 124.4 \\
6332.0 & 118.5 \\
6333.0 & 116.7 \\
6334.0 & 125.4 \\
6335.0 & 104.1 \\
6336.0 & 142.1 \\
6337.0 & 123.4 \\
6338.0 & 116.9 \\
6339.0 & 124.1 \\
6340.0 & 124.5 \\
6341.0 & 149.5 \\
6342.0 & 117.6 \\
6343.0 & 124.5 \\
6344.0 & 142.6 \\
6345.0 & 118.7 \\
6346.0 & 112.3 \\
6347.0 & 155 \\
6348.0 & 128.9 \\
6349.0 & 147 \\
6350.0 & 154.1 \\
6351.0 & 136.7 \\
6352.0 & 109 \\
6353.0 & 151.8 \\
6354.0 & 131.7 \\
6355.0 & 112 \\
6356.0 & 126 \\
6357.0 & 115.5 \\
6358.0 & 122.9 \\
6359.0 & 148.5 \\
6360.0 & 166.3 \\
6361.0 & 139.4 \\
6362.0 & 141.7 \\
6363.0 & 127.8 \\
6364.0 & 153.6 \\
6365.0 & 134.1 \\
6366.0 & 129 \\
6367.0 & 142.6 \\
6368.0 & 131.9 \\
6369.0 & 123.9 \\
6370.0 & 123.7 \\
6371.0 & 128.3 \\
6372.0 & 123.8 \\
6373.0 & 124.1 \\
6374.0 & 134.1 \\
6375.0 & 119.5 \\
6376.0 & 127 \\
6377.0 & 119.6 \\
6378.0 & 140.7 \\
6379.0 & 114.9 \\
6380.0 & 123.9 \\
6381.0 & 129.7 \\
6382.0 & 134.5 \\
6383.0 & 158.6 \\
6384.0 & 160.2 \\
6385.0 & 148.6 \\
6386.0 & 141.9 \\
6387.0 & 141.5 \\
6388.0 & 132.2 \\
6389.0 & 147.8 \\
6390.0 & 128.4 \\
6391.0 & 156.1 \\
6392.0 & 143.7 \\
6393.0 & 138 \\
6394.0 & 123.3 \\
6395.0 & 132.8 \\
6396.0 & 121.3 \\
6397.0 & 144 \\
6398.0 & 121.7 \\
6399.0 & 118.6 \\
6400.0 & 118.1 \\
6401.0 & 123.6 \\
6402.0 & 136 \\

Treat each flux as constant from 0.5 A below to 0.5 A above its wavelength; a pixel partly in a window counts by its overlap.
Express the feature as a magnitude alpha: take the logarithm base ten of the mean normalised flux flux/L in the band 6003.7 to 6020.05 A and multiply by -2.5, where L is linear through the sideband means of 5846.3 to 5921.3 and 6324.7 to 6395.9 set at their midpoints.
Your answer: 0.038 mag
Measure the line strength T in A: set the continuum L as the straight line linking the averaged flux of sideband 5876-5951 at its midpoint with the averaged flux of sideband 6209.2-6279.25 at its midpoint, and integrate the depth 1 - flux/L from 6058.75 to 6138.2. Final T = 0.4 A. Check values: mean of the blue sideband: 139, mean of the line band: 134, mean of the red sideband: 132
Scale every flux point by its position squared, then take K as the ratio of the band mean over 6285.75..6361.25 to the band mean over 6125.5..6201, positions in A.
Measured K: 1.1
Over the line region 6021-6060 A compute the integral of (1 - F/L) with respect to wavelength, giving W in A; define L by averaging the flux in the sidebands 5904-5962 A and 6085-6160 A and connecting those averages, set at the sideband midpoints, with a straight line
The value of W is -1.8 A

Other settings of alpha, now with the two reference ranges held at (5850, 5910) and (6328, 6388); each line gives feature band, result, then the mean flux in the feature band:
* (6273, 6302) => 0.026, 129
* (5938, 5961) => -0.032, 138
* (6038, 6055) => -0.083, 144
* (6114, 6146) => 0.044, 128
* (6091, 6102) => -0.002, 133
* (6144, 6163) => 0.070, 125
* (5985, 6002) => -0.067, 142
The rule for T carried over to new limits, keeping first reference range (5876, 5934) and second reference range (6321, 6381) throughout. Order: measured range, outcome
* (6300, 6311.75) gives 0.8 A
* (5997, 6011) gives -0.5 A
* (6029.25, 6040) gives -0.8 A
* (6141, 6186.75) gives 2.0 A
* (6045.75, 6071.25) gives -0.6 A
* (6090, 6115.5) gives 0.5 A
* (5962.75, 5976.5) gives 0.8 A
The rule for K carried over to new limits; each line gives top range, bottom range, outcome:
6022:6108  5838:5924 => 1.07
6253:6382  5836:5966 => 1.06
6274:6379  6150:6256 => 1.03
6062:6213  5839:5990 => 1.03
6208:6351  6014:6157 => 1.03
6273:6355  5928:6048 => 1.03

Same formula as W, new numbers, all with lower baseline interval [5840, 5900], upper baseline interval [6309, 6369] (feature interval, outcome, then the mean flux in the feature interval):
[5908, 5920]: -1.19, 149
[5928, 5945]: -1.05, 144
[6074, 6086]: -0.43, 138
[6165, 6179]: 0.20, 130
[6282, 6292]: 0.21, 128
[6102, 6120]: -0.09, 134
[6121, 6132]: 0.20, 131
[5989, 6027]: -0.31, 136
